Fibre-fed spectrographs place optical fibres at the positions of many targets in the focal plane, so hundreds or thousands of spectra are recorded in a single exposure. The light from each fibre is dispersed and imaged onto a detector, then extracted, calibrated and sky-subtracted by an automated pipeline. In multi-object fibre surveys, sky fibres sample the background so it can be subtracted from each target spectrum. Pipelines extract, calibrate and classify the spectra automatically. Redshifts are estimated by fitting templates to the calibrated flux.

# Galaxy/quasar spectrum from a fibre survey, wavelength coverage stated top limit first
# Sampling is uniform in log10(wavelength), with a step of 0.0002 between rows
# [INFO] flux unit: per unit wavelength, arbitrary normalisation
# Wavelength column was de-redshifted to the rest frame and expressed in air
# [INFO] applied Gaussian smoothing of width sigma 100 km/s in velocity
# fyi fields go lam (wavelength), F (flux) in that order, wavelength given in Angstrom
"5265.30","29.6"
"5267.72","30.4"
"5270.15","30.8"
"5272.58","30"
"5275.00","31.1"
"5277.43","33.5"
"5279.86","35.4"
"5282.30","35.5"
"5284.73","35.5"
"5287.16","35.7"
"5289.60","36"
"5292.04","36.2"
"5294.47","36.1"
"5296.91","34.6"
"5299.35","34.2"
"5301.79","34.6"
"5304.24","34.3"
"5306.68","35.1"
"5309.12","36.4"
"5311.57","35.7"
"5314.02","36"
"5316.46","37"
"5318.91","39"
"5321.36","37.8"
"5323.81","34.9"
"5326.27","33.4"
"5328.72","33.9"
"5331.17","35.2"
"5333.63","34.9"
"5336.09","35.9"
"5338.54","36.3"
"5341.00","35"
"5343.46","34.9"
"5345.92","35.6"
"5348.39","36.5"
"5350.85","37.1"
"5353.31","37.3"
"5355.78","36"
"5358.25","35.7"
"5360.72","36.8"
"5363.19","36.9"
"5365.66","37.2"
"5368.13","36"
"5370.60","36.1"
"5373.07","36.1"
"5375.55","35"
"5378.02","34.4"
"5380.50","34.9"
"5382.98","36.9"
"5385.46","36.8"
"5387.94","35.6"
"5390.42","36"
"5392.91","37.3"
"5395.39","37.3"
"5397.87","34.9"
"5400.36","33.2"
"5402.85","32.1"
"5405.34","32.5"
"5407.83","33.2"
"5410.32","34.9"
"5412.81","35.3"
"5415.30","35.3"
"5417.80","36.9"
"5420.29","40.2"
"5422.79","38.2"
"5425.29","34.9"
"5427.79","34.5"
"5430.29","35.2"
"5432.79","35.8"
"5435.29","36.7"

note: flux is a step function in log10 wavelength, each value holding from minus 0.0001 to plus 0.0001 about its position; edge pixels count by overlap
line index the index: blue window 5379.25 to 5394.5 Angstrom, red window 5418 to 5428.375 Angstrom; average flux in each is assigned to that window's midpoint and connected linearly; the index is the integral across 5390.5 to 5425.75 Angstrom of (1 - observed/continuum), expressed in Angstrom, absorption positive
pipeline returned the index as 1.2 Angstrom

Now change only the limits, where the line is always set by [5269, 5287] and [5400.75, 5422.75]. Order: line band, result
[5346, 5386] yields -2.0 Angstrom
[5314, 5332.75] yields -1.1 Angstrom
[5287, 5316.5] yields -1.6 Angstrom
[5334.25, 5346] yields -0.5 Angstrom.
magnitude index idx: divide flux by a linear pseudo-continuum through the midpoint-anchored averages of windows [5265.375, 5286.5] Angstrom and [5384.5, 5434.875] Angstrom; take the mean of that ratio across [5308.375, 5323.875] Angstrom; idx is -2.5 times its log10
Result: -0.10 mag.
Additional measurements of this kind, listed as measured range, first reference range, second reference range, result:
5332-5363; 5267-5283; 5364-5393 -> -0.03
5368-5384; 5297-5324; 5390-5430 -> 0.00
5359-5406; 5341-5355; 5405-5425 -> 0.01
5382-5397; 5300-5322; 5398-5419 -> -0.06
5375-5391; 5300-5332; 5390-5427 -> -0.01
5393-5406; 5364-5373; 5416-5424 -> 0.09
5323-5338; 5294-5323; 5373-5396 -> 0.04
